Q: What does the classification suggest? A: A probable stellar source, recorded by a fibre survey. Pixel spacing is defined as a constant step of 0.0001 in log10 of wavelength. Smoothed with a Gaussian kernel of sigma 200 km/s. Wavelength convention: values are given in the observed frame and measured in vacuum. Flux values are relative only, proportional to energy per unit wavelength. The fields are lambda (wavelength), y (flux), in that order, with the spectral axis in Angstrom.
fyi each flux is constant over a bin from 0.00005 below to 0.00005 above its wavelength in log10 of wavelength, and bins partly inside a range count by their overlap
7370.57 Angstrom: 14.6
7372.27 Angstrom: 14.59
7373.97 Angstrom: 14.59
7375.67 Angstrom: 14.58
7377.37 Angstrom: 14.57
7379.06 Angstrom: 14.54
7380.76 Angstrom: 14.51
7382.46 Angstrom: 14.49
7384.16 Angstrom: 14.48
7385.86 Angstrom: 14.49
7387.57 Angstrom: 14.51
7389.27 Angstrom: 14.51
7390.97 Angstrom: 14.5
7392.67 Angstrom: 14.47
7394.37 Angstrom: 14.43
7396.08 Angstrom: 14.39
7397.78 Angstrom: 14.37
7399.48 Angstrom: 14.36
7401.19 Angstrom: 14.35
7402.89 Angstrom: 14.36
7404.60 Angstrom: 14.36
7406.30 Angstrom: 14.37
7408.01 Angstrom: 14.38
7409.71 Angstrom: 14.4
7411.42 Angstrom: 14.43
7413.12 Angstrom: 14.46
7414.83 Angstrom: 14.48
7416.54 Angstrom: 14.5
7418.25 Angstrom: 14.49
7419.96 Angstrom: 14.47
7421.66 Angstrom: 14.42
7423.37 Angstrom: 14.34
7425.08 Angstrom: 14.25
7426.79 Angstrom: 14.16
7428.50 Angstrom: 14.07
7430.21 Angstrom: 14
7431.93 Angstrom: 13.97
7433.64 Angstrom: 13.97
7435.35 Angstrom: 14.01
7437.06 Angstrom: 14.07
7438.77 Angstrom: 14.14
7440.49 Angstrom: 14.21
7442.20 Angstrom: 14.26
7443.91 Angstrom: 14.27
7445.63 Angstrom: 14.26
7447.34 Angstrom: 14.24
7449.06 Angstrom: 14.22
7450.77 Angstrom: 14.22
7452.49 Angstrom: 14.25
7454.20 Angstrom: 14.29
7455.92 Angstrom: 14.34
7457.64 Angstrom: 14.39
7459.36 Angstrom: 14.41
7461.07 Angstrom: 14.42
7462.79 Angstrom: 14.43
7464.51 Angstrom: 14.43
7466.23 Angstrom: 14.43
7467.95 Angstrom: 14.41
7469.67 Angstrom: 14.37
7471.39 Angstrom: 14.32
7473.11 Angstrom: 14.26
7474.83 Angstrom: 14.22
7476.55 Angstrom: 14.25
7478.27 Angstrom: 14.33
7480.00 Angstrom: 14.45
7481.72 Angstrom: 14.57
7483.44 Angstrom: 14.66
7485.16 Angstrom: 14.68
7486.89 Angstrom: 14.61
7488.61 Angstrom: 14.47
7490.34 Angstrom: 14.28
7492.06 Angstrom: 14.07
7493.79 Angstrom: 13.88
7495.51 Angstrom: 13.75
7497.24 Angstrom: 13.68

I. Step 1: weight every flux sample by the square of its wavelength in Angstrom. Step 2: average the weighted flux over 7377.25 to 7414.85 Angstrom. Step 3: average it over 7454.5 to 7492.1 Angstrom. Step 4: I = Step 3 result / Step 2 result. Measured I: 1.02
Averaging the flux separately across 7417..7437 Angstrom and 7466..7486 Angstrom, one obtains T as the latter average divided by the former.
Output 1.02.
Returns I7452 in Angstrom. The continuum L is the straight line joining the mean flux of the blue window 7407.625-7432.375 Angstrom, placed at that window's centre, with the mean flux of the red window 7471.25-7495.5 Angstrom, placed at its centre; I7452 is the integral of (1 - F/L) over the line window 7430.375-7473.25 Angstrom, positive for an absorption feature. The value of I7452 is 0.2 Angstrom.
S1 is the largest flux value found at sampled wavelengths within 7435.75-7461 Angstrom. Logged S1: 14.41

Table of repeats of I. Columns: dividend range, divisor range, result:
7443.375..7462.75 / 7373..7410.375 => 1.01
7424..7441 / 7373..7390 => 0.98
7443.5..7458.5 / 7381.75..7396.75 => 1.00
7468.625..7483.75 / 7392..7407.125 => 1.02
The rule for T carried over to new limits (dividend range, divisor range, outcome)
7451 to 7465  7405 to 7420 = 0.99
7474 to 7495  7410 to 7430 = 1.00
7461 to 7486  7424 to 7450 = 1.02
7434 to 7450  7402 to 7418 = 0.98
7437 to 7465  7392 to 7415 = 0.99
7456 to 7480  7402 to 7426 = 1.00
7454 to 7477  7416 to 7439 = 1.01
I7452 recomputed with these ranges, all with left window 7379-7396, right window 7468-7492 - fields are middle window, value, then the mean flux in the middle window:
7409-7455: 0.6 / 14.3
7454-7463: 0.0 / 14.4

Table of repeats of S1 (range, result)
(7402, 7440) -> 14.5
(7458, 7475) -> 14.43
